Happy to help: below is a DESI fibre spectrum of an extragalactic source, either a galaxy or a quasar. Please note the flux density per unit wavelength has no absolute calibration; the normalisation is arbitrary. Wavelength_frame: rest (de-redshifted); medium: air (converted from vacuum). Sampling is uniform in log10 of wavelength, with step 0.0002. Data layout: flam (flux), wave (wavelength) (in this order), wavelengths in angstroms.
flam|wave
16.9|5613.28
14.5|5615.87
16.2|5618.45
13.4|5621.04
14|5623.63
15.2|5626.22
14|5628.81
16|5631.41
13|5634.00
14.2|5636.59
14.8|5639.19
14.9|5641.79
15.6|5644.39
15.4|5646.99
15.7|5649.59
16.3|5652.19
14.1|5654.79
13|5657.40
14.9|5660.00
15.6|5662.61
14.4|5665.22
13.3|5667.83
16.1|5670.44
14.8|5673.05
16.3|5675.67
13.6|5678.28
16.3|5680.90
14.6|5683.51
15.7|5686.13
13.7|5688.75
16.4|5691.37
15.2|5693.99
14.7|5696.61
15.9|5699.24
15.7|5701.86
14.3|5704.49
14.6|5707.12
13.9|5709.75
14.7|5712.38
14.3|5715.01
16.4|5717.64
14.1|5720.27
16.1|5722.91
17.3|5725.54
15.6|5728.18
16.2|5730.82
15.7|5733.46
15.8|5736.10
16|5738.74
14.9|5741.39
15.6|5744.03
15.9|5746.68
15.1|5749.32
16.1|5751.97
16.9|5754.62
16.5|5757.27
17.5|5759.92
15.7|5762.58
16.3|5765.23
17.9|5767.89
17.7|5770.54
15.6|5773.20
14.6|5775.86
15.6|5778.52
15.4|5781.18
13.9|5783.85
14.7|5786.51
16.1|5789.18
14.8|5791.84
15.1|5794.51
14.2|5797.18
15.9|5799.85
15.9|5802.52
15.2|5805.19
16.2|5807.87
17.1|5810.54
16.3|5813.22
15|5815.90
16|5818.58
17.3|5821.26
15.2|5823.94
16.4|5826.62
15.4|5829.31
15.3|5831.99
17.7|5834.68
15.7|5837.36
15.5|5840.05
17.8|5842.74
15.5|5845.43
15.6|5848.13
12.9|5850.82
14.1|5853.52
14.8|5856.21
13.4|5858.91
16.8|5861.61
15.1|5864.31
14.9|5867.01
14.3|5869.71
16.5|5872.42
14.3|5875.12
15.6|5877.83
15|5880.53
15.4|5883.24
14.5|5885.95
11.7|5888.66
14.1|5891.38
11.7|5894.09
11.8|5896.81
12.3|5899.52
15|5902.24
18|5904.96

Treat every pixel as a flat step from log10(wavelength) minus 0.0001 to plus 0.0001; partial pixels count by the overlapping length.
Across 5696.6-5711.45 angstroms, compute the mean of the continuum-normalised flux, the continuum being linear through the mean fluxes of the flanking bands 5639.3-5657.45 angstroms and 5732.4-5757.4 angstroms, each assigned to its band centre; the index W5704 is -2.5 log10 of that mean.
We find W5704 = 0.05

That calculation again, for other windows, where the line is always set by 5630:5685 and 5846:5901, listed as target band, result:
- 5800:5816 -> -0.11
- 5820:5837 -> -0.13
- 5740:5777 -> -0.11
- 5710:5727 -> -0.05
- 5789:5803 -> -0.06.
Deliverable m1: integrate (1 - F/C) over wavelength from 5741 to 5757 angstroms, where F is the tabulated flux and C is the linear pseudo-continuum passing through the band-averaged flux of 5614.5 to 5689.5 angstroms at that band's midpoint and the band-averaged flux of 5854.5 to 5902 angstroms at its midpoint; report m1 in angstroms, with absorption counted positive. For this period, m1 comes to -1.4 angstroms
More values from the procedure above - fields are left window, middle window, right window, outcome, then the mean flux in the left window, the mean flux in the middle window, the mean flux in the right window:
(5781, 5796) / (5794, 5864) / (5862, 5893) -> -3.67 angstroms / 15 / 15.6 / 14.7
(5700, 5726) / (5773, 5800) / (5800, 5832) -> 1.19 angstroms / 15.1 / 15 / 16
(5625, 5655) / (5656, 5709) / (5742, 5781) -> 1.53 angstroms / 15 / 14.9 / 16.2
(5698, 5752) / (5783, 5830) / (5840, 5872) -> -1.26 angstroms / 15.4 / 15.6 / 15.1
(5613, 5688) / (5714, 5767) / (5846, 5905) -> -4.49 angstroms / 14.9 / 15.9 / 14.4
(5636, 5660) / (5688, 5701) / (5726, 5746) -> 0.08 angstroms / 14.9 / 15.3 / 15.8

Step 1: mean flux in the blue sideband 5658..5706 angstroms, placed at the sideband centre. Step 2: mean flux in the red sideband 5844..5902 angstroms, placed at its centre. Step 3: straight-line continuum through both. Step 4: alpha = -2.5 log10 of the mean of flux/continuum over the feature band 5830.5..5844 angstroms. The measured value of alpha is -0.14 mag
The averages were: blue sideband 15.1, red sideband 14.3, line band 16.4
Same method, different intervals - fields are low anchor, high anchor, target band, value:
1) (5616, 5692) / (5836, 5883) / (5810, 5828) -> -0.071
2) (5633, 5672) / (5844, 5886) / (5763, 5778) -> -0.103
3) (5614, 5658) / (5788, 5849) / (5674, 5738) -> -0.007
